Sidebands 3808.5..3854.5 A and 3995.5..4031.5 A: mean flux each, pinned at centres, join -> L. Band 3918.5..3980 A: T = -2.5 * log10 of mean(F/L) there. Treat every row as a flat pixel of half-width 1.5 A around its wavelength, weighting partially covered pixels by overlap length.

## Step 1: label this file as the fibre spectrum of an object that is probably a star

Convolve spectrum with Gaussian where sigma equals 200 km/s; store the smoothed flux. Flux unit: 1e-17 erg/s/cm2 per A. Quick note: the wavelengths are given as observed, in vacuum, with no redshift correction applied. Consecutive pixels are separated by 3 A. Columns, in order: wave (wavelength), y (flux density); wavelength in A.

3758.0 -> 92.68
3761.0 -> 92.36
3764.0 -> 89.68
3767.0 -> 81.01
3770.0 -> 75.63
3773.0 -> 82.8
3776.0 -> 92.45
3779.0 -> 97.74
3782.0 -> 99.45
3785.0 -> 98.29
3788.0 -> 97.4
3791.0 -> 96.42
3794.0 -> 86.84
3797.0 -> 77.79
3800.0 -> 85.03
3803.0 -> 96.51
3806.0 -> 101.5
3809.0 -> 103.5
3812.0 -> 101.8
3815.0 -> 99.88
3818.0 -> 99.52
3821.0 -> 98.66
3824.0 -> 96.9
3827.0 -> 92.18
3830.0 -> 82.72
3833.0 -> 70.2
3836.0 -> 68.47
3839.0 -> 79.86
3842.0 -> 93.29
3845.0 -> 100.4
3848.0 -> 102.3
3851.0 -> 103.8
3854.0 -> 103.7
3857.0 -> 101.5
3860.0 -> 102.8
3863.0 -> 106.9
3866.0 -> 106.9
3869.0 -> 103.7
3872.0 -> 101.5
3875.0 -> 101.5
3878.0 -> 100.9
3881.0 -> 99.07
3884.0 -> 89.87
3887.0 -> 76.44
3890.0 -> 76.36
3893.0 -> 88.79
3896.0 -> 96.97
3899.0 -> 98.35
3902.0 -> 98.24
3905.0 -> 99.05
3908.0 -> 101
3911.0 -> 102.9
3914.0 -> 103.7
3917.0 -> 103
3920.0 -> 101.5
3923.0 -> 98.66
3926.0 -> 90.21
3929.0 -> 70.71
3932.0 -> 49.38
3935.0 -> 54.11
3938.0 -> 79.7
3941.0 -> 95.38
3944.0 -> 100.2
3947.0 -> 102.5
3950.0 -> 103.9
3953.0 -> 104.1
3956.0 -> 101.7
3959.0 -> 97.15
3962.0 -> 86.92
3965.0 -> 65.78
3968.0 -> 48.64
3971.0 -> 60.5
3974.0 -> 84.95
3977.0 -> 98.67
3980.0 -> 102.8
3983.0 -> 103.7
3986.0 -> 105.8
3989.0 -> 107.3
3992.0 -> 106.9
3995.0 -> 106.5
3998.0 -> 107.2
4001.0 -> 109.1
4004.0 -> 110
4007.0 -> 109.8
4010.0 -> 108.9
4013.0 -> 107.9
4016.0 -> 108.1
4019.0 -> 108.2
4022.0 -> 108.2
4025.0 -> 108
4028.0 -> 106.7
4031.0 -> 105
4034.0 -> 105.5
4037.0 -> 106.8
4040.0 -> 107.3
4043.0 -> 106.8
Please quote 0.20 mag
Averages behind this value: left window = 93.1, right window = 108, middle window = 85.2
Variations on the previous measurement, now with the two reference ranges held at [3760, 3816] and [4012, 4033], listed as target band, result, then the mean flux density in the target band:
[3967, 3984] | 0.24 mag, 83.6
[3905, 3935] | 0.13 mag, 89.8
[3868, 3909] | 0.04 mag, 94.9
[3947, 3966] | 0.09 mag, 94.7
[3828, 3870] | 0.02 mag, 94.6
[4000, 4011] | -0.03 mag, 109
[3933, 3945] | 0.26 mag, 80.2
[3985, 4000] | -0.01 mag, 107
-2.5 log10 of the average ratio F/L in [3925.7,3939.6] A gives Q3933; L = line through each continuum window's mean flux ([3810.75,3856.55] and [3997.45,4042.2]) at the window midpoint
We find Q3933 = 0.44 mag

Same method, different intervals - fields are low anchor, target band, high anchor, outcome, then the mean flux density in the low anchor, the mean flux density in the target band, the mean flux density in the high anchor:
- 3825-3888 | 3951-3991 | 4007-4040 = 0.15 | 94.8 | 90.2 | 107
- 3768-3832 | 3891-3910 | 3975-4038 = 0.03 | 93.2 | 96.7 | 107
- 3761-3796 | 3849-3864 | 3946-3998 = -0.13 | 90.6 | 104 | 93.7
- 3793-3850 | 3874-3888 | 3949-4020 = 0.00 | 91.6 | 93.9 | 98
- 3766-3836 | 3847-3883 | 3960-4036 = -0.10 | 91.5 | 103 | 99.3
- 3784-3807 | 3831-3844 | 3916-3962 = 0.16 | 92.1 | 79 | 89.9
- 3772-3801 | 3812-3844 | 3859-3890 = 0.07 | 91.7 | 89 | 97.8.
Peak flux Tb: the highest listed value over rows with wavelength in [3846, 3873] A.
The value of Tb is 106.9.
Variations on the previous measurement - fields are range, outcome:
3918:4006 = 110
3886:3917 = 103.7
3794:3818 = 103.5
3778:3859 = 103.8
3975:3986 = 105.8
